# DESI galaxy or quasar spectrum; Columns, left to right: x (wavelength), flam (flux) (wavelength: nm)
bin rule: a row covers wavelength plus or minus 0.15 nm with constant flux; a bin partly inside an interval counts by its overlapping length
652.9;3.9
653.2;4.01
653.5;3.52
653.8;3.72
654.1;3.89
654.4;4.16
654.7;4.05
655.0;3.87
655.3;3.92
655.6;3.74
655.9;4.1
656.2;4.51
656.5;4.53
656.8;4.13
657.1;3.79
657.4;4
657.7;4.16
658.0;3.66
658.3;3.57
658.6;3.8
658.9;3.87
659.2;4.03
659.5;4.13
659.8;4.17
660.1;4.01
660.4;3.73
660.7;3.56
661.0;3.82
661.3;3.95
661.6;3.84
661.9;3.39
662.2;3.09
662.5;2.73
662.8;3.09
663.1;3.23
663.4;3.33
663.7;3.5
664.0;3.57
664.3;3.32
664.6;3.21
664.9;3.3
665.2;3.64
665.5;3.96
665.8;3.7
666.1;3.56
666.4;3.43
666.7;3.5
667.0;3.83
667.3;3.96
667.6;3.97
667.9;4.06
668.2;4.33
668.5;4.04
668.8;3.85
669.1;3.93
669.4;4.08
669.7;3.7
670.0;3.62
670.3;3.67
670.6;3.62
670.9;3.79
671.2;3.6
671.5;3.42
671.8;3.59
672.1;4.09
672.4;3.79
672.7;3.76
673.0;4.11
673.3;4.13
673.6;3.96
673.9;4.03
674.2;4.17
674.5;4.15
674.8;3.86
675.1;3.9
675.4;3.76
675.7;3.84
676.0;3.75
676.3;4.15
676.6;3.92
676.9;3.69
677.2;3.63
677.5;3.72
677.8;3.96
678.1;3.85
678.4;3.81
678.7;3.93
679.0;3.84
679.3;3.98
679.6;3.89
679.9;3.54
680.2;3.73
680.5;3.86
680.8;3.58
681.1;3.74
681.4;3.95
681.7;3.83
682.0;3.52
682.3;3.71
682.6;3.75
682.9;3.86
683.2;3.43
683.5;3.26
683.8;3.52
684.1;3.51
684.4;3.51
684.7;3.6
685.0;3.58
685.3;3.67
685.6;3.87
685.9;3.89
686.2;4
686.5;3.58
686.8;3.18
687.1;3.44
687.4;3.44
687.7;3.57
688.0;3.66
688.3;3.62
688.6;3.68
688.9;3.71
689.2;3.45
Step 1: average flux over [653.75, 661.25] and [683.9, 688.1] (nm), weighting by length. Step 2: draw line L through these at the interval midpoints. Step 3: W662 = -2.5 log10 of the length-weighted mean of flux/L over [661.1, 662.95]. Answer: 0.163 mag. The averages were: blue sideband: 3.96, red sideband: 3.61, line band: 3.36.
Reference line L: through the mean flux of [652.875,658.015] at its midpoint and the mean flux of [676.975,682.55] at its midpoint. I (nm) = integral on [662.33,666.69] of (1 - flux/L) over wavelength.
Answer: 0.57 nm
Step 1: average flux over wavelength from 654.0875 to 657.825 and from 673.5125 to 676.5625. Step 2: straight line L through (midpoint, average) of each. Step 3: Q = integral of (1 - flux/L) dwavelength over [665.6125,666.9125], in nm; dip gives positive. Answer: 0.14 nm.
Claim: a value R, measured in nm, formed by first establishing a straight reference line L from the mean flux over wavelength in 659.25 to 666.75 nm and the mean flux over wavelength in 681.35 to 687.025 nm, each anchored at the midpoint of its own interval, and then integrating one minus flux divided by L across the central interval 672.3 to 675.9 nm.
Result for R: -0.36 nm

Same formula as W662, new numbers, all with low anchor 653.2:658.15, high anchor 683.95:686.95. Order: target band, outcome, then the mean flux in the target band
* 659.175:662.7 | 0.07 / 3.68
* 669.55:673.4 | 0.01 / 3.76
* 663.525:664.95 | 0.15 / 3.38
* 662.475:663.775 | 0.21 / 3.2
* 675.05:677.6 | -0.02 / 3.82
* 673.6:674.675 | -0.09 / 4.09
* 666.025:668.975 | 0.00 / 3.86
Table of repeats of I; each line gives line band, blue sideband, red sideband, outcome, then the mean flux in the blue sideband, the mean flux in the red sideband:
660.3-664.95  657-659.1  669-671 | 0.49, 3.84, 3.77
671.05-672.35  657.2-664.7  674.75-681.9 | 0.02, 3.63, 3.82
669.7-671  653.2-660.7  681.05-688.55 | 0.04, 3.95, 3.63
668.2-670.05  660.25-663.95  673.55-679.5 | -0.13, 3.44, 3.89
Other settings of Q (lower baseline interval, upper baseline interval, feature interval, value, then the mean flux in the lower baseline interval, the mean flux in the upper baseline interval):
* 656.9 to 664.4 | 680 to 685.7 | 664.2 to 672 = -0.141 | 3.66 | 3.65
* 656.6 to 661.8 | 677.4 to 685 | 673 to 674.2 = -0.092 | 3.9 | 3.71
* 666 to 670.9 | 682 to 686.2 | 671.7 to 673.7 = -0.081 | 3.82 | 3.64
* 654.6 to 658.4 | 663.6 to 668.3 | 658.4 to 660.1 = -0.034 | 4.01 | 3.67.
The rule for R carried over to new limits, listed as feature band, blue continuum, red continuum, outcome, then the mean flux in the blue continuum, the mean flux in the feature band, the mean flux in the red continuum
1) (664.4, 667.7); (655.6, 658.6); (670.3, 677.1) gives 0.25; 4.02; 3.63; 3.86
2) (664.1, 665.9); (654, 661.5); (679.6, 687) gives 0.17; 3.97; 3.52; 3.66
